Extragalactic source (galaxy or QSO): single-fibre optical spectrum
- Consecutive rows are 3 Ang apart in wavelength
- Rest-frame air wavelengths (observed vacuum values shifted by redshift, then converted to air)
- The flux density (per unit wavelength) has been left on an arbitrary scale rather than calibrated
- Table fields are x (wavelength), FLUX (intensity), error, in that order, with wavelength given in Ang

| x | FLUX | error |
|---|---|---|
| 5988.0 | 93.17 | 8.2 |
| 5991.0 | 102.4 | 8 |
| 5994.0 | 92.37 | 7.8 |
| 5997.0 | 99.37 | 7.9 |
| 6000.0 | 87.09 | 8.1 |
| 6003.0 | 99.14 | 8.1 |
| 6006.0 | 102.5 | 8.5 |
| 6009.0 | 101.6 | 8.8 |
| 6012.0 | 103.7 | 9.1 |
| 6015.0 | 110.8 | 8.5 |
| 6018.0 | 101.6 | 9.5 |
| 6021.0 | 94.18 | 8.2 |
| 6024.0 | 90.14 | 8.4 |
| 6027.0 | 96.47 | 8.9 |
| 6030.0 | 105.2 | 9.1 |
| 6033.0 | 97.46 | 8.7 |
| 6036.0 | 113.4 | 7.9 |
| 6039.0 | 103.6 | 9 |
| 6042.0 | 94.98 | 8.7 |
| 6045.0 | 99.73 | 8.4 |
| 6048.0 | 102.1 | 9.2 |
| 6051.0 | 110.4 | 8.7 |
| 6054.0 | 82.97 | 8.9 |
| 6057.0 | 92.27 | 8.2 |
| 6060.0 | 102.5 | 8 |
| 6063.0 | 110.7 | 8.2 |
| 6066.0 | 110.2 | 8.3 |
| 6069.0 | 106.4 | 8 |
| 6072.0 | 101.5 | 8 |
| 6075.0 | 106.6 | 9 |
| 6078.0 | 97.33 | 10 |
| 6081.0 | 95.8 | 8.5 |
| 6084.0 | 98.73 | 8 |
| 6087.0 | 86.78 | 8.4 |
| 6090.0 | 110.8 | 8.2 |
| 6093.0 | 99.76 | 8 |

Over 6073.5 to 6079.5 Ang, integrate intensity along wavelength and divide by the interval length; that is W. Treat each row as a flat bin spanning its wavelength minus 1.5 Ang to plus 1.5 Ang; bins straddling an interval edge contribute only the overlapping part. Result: 102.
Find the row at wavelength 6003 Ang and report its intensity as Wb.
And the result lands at 99.14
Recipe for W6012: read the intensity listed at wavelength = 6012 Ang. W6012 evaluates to 103.7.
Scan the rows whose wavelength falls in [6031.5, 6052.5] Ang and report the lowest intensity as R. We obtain 94.98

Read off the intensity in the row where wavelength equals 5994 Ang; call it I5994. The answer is 92.37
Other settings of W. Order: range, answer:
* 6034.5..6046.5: 103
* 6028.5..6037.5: 105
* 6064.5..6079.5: 104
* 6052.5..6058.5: 87.6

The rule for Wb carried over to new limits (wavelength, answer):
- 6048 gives 102.1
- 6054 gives 82.97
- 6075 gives 106.6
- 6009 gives 101.6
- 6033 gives 97.46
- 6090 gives 110.8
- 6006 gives 102.5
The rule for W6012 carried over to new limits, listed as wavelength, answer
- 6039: 103.6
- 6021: 94.18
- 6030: 105.2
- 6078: 97.33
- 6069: 106.4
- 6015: 110.8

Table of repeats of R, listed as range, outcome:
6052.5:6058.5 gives 82.97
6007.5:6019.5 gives 101.6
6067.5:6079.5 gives 97.33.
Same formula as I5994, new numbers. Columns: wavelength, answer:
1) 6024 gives 90.14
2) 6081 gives 95.8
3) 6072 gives 101.5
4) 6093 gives 99.76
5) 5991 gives 102.4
